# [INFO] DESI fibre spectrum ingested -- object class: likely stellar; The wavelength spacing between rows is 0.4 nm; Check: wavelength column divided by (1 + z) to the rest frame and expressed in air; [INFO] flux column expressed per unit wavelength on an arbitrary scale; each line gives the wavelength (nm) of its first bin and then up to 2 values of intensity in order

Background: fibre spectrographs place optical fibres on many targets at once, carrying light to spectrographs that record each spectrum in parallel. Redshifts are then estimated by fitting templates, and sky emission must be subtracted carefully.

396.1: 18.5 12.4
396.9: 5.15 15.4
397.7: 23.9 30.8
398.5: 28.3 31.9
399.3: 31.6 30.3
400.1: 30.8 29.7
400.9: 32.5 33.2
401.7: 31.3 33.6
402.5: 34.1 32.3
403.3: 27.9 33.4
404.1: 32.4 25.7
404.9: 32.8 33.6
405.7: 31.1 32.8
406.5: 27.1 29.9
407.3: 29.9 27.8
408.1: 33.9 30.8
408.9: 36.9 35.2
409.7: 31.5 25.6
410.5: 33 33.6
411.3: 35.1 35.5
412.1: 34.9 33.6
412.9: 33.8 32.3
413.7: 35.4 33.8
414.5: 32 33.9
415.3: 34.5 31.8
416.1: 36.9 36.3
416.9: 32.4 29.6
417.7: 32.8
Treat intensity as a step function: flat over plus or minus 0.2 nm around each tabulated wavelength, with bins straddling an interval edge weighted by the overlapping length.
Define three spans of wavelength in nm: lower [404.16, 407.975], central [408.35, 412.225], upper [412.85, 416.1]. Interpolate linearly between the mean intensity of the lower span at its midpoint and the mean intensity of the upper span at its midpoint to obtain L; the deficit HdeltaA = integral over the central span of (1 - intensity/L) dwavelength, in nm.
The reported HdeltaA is -0.15 nm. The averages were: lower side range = 30.2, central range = 33.2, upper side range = 33.6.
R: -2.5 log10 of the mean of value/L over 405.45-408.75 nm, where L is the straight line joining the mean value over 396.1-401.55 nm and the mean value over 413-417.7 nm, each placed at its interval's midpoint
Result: -0.04 mag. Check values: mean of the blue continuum 25.6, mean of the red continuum 33.5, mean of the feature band 30.6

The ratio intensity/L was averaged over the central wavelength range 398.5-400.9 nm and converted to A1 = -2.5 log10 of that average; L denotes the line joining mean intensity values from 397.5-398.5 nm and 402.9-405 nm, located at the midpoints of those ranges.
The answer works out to -0.09 mag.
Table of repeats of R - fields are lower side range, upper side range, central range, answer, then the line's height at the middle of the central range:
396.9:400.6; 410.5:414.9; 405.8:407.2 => 0.027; 30.8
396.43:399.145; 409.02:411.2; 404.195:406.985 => -0.083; 28.3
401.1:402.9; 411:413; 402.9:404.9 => 0.098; 33.3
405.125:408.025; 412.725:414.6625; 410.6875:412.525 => -0.065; 32.6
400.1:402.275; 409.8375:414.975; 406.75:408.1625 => 0.090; 32.7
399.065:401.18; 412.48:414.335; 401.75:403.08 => -0.053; 31.5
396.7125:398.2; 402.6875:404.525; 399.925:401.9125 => -0.242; 25.3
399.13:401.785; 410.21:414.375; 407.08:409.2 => 0.033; 33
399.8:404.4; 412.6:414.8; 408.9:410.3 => 0.041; 32.9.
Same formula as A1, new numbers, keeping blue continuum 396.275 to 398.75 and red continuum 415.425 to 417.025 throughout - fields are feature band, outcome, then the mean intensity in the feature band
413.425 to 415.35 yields -0.03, 33.8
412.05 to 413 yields -0.08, 34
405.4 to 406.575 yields -0.18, 31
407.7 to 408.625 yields -0.13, 31.5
